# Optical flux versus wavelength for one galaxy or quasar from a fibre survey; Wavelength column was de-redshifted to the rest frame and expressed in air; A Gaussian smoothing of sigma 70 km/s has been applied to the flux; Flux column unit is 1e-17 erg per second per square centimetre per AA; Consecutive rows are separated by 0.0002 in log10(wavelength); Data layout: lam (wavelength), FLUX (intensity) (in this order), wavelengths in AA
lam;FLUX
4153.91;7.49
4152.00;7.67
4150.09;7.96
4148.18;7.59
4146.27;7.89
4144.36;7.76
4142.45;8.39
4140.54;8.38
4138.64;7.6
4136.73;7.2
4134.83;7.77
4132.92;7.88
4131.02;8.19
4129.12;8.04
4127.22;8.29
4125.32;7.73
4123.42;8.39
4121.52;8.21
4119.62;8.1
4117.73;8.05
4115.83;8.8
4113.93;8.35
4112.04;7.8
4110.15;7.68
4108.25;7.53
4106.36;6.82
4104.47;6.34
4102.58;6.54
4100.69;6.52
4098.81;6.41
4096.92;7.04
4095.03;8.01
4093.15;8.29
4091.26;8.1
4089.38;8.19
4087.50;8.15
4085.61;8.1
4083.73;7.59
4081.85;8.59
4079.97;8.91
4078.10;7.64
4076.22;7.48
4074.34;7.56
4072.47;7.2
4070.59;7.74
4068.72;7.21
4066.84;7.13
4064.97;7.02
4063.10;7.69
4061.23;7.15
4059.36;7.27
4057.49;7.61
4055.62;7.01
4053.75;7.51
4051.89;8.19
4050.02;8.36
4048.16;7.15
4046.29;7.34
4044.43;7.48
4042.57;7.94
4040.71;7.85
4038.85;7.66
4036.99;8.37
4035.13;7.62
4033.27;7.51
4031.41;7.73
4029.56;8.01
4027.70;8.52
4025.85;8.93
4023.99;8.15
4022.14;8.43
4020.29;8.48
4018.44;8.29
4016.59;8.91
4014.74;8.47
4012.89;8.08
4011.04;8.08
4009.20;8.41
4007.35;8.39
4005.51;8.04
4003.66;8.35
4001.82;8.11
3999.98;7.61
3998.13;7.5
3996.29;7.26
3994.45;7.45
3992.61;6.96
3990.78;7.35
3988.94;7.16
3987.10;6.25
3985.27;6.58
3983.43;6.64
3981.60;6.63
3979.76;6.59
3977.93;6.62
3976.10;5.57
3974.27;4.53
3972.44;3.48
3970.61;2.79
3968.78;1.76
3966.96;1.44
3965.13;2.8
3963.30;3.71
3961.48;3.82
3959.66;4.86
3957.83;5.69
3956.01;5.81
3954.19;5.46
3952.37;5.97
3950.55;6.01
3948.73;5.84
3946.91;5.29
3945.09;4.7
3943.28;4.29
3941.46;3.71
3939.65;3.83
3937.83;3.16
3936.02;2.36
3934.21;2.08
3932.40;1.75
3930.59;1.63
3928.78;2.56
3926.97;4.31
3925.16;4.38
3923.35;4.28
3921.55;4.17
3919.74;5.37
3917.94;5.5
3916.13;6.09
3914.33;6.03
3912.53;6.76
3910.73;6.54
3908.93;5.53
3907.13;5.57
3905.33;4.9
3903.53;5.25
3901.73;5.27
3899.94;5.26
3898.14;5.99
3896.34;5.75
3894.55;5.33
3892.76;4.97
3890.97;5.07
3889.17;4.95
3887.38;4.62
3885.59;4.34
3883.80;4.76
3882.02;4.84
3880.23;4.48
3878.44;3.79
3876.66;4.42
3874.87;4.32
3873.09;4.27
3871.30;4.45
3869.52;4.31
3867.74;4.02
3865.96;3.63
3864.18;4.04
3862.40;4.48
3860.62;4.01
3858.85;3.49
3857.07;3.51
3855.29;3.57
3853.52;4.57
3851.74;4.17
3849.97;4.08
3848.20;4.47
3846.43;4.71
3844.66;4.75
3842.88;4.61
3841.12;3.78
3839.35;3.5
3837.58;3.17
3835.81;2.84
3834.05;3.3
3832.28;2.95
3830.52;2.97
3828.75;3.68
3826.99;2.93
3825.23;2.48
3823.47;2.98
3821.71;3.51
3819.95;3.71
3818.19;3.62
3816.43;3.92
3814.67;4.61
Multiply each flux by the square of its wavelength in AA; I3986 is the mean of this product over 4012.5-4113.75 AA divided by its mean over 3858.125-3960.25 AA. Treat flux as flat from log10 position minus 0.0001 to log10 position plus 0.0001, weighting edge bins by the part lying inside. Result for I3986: 1.80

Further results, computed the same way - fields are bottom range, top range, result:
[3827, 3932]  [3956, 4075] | 1.69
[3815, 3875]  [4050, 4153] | 2.32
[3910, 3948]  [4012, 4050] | 2.01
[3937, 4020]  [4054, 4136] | 1.35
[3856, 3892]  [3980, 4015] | 1.86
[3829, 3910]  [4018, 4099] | 1.95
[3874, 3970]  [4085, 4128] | 1.86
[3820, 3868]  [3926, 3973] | 1.09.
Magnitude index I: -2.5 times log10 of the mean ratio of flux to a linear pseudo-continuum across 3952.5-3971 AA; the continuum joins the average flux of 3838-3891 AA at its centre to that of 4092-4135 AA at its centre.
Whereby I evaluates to 0.38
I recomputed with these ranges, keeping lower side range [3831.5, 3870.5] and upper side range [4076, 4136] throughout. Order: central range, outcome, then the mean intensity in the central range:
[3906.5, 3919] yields -0.232 mag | 6.01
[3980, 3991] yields -0.129 mag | 6.72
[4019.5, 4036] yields -0.229 mag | 8.15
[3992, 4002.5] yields -0.214 mag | 7.48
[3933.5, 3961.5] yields 0.176 mag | 4.6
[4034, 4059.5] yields -0.117 mag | 7.68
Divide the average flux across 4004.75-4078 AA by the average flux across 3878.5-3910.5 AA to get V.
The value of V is 1.54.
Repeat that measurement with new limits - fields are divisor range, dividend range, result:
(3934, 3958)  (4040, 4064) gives 1.64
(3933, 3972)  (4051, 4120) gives 1.88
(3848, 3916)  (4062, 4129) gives 1.62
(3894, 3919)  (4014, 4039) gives 1.44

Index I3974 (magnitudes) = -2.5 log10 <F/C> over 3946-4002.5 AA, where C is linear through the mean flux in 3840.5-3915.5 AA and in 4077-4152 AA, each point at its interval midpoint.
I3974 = 0.08 mag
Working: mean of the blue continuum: 4.72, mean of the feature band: 5.59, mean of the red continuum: 7.81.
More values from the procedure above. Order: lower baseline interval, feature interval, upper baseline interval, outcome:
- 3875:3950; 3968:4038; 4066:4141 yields -0.18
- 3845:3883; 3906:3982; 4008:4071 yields 0.28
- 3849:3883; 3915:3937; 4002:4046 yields 0.44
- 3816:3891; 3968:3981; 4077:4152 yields 0.25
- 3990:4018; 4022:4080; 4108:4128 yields 0.04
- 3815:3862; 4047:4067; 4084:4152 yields -0.09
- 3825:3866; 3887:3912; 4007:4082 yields -0.11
